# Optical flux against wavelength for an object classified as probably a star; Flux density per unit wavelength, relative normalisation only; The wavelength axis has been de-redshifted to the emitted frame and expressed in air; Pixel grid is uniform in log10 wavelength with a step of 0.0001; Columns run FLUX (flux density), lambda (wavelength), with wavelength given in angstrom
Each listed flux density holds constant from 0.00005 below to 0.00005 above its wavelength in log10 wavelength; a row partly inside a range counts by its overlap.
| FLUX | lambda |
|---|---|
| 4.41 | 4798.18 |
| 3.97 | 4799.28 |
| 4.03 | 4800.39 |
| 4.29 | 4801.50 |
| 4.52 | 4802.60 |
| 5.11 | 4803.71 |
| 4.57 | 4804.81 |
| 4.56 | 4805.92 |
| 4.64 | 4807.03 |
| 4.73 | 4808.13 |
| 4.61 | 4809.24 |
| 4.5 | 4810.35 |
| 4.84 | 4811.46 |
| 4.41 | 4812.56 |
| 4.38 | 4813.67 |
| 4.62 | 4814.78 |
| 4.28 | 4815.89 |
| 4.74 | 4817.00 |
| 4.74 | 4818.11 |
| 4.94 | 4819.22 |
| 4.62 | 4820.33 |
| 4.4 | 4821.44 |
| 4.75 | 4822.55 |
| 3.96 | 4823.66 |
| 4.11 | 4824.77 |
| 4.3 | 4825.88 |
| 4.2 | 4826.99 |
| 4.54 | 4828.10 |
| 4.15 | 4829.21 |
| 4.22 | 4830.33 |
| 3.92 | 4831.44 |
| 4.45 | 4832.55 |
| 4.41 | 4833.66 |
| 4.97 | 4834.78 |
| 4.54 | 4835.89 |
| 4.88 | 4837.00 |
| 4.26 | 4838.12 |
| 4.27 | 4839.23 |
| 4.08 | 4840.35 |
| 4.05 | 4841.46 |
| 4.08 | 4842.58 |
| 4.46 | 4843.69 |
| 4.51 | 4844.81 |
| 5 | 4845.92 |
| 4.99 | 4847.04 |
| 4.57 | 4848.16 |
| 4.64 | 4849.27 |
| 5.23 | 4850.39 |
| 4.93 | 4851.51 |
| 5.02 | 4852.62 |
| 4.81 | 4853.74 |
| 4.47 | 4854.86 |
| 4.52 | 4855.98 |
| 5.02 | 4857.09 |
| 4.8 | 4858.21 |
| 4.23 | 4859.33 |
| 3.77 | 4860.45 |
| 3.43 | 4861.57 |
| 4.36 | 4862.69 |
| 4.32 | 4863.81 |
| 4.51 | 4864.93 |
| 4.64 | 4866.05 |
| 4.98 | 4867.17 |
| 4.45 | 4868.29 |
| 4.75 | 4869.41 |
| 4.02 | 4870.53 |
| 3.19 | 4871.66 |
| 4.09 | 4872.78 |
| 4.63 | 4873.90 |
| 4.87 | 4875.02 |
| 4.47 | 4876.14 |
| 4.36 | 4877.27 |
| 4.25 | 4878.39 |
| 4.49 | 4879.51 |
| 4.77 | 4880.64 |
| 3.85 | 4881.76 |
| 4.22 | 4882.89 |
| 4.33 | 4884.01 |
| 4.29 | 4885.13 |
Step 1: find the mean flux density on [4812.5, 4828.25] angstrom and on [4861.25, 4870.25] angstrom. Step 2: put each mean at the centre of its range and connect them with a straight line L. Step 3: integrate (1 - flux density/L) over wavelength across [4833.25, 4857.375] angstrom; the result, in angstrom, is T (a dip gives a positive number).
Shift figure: -0.9 angstrom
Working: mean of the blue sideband 4.47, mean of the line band 4.62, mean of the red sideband 4.45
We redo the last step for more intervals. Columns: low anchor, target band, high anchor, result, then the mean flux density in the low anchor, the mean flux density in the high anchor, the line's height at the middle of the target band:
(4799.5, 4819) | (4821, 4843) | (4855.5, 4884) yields 0.8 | 4.56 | 4.36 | 4.48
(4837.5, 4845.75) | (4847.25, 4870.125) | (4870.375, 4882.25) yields -1.6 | 4.28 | 4.28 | 4.28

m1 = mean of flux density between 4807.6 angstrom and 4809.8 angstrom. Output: 4.66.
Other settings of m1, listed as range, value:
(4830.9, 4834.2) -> 4.27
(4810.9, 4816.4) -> 4.51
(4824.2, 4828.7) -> 4.29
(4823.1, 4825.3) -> 4.04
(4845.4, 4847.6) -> 4.98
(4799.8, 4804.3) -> 4.48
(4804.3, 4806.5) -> 4.55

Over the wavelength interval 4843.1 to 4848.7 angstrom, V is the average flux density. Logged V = 4.7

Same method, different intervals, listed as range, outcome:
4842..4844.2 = 4.26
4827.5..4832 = 4.21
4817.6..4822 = 4.67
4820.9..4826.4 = 4.31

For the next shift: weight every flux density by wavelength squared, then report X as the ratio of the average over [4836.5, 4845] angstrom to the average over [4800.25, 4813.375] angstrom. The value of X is 1.0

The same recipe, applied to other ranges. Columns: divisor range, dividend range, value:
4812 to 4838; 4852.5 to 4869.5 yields 1.02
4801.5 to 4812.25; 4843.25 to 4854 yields 1.05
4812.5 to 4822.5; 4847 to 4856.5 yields 1.06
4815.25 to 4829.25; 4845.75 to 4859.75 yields 1.09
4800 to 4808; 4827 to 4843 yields 0.97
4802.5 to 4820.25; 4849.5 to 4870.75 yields 1.00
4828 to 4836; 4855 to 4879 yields 1.01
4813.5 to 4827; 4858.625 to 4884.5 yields 0.98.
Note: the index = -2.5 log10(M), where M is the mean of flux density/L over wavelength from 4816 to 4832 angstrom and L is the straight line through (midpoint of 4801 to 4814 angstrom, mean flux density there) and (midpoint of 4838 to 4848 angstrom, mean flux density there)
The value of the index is 0.03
